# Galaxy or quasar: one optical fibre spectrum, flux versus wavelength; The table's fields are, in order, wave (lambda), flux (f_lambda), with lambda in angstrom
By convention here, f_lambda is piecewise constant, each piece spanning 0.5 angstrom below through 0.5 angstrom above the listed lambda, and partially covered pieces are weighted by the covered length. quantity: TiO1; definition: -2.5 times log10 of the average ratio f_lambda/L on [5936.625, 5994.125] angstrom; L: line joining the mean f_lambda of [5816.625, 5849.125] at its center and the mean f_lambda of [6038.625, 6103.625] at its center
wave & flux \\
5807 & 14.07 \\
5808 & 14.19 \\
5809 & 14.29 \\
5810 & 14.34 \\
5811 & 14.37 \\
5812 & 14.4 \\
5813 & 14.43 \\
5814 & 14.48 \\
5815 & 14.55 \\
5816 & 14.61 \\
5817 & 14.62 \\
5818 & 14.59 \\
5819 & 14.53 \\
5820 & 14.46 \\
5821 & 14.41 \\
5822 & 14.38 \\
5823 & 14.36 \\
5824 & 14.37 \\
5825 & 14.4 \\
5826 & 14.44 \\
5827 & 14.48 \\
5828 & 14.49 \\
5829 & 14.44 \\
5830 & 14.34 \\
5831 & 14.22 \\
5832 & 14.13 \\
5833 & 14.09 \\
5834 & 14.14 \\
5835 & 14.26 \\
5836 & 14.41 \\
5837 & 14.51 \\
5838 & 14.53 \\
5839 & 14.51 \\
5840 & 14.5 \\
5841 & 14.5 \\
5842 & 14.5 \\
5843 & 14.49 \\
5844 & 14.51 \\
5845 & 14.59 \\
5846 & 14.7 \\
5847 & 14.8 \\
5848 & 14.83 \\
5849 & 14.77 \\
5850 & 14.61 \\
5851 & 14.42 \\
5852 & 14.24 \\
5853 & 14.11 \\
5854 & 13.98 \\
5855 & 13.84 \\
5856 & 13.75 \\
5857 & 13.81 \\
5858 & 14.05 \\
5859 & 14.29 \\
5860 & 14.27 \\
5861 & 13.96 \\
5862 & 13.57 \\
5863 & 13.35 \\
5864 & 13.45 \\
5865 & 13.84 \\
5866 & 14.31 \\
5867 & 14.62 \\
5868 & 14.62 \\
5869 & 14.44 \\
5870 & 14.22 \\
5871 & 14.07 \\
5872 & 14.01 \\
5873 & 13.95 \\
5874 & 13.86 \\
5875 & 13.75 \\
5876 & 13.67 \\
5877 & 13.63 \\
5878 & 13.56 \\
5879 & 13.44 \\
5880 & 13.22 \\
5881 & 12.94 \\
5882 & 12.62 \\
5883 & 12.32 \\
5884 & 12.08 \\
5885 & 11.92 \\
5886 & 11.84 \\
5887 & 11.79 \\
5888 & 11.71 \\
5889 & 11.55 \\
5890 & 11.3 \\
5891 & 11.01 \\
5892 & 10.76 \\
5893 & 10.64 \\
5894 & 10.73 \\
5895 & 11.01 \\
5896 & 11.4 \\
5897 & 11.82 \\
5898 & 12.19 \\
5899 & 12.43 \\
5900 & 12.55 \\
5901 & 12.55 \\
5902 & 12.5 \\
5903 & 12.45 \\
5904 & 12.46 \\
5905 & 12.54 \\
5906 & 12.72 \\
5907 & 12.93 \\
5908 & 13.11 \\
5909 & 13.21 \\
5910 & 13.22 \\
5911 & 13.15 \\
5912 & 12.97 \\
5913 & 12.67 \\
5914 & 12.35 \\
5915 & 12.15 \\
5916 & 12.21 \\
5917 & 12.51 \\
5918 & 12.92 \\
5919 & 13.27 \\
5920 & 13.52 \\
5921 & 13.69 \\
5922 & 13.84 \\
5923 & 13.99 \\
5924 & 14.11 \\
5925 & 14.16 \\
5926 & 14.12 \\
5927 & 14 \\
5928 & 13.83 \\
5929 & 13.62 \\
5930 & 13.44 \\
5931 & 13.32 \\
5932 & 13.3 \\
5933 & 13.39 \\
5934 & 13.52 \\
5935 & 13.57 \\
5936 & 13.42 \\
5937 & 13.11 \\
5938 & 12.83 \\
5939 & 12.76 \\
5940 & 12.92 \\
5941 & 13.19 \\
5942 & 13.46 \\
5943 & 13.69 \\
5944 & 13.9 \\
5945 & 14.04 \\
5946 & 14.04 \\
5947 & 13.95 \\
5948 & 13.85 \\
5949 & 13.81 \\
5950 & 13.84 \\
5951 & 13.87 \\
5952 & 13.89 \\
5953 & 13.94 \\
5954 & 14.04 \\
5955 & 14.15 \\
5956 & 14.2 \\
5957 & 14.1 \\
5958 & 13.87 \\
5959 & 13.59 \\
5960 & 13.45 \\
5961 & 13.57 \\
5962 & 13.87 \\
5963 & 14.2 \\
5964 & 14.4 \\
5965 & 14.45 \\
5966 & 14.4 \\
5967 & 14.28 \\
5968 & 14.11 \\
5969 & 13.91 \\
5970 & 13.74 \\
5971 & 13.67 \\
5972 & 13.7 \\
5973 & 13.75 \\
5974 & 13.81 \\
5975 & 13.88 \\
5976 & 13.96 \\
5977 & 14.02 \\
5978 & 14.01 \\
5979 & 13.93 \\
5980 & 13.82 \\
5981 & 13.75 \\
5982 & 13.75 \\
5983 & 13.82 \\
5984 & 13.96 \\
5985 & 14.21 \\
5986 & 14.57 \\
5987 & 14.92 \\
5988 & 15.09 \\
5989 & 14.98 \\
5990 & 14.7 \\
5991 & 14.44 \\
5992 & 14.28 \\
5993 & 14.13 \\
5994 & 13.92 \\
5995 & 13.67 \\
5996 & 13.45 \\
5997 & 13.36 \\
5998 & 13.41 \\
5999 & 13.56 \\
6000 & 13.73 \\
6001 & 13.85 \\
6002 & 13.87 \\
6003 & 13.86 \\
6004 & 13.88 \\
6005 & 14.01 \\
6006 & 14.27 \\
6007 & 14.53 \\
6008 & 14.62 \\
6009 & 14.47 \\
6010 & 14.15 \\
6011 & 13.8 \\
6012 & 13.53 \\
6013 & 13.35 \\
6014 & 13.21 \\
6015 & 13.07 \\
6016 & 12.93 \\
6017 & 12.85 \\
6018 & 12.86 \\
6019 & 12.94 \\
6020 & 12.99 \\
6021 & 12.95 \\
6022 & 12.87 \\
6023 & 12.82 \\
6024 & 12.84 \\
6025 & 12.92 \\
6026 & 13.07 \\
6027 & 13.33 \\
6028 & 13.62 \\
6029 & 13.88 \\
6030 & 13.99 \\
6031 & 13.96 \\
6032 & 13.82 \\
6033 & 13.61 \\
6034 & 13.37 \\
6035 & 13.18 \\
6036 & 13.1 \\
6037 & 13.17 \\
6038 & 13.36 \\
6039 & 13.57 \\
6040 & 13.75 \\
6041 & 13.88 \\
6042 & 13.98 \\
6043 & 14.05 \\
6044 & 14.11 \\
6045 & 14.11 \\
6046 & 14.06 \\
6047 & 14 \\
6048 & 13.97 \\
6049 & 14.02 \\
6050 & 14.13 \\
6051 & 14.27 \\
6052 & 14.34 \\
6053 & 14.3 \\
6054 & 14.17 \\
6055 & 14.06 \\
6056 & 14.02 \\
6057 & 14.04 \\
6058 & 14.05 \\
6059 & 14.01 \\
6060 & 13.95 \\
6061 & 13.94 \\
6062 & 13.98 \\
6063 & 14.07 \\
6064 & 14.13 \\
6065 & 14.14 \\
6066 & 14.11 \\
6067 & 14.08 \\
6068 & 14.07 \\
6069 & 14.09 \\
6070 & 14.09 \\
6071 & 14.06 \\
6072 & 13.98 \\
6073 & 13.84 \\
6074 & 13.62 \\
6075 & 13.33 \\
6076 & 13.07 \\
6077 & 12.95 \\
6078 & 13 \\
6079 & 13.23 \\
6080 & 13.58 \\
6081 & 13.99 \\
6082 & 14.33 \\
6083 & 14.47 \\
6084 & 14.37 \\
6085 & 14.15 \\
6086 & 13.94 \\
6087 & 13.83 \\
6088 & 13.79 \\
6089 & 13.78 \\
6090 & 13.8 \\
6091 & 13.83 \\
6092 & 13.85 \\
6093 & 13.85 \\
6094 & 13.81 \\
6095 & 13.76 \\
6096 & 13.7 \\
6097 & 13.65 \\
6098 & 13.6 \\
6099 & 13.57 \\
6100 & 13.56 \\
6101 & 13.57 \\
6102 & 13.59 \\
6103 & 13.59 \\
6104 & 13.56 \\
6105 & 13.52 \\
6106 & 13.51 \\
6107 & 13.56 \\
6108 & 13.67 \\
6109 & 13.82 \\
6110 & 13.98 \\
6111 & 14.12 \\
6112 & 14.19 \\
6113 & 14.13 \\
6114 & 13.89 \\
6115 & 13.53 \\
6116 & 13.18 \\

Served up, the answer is 0.02 mag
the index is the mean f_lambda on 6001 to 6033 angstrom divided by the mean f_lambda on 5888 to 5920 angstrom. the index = 1.1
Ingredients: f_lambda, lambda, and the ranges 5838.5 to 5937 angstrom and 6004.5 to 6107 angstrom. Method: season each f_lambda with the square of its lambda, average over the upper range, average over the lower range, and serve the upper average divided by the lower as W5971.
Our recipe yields 1.1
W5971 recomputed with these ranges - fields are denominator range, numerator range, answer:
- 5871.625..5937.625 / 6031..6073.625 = 1.14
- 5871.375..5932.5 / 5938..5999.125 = 1.12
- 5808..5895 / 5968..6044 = 1.05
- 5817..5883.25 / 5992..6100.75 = 1.04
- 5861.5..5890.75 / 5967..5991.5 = 1.11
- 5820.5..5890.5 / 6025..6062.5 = 1.06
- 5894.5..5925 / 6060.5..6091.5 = 1.15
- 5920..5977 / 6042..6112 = 1.05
